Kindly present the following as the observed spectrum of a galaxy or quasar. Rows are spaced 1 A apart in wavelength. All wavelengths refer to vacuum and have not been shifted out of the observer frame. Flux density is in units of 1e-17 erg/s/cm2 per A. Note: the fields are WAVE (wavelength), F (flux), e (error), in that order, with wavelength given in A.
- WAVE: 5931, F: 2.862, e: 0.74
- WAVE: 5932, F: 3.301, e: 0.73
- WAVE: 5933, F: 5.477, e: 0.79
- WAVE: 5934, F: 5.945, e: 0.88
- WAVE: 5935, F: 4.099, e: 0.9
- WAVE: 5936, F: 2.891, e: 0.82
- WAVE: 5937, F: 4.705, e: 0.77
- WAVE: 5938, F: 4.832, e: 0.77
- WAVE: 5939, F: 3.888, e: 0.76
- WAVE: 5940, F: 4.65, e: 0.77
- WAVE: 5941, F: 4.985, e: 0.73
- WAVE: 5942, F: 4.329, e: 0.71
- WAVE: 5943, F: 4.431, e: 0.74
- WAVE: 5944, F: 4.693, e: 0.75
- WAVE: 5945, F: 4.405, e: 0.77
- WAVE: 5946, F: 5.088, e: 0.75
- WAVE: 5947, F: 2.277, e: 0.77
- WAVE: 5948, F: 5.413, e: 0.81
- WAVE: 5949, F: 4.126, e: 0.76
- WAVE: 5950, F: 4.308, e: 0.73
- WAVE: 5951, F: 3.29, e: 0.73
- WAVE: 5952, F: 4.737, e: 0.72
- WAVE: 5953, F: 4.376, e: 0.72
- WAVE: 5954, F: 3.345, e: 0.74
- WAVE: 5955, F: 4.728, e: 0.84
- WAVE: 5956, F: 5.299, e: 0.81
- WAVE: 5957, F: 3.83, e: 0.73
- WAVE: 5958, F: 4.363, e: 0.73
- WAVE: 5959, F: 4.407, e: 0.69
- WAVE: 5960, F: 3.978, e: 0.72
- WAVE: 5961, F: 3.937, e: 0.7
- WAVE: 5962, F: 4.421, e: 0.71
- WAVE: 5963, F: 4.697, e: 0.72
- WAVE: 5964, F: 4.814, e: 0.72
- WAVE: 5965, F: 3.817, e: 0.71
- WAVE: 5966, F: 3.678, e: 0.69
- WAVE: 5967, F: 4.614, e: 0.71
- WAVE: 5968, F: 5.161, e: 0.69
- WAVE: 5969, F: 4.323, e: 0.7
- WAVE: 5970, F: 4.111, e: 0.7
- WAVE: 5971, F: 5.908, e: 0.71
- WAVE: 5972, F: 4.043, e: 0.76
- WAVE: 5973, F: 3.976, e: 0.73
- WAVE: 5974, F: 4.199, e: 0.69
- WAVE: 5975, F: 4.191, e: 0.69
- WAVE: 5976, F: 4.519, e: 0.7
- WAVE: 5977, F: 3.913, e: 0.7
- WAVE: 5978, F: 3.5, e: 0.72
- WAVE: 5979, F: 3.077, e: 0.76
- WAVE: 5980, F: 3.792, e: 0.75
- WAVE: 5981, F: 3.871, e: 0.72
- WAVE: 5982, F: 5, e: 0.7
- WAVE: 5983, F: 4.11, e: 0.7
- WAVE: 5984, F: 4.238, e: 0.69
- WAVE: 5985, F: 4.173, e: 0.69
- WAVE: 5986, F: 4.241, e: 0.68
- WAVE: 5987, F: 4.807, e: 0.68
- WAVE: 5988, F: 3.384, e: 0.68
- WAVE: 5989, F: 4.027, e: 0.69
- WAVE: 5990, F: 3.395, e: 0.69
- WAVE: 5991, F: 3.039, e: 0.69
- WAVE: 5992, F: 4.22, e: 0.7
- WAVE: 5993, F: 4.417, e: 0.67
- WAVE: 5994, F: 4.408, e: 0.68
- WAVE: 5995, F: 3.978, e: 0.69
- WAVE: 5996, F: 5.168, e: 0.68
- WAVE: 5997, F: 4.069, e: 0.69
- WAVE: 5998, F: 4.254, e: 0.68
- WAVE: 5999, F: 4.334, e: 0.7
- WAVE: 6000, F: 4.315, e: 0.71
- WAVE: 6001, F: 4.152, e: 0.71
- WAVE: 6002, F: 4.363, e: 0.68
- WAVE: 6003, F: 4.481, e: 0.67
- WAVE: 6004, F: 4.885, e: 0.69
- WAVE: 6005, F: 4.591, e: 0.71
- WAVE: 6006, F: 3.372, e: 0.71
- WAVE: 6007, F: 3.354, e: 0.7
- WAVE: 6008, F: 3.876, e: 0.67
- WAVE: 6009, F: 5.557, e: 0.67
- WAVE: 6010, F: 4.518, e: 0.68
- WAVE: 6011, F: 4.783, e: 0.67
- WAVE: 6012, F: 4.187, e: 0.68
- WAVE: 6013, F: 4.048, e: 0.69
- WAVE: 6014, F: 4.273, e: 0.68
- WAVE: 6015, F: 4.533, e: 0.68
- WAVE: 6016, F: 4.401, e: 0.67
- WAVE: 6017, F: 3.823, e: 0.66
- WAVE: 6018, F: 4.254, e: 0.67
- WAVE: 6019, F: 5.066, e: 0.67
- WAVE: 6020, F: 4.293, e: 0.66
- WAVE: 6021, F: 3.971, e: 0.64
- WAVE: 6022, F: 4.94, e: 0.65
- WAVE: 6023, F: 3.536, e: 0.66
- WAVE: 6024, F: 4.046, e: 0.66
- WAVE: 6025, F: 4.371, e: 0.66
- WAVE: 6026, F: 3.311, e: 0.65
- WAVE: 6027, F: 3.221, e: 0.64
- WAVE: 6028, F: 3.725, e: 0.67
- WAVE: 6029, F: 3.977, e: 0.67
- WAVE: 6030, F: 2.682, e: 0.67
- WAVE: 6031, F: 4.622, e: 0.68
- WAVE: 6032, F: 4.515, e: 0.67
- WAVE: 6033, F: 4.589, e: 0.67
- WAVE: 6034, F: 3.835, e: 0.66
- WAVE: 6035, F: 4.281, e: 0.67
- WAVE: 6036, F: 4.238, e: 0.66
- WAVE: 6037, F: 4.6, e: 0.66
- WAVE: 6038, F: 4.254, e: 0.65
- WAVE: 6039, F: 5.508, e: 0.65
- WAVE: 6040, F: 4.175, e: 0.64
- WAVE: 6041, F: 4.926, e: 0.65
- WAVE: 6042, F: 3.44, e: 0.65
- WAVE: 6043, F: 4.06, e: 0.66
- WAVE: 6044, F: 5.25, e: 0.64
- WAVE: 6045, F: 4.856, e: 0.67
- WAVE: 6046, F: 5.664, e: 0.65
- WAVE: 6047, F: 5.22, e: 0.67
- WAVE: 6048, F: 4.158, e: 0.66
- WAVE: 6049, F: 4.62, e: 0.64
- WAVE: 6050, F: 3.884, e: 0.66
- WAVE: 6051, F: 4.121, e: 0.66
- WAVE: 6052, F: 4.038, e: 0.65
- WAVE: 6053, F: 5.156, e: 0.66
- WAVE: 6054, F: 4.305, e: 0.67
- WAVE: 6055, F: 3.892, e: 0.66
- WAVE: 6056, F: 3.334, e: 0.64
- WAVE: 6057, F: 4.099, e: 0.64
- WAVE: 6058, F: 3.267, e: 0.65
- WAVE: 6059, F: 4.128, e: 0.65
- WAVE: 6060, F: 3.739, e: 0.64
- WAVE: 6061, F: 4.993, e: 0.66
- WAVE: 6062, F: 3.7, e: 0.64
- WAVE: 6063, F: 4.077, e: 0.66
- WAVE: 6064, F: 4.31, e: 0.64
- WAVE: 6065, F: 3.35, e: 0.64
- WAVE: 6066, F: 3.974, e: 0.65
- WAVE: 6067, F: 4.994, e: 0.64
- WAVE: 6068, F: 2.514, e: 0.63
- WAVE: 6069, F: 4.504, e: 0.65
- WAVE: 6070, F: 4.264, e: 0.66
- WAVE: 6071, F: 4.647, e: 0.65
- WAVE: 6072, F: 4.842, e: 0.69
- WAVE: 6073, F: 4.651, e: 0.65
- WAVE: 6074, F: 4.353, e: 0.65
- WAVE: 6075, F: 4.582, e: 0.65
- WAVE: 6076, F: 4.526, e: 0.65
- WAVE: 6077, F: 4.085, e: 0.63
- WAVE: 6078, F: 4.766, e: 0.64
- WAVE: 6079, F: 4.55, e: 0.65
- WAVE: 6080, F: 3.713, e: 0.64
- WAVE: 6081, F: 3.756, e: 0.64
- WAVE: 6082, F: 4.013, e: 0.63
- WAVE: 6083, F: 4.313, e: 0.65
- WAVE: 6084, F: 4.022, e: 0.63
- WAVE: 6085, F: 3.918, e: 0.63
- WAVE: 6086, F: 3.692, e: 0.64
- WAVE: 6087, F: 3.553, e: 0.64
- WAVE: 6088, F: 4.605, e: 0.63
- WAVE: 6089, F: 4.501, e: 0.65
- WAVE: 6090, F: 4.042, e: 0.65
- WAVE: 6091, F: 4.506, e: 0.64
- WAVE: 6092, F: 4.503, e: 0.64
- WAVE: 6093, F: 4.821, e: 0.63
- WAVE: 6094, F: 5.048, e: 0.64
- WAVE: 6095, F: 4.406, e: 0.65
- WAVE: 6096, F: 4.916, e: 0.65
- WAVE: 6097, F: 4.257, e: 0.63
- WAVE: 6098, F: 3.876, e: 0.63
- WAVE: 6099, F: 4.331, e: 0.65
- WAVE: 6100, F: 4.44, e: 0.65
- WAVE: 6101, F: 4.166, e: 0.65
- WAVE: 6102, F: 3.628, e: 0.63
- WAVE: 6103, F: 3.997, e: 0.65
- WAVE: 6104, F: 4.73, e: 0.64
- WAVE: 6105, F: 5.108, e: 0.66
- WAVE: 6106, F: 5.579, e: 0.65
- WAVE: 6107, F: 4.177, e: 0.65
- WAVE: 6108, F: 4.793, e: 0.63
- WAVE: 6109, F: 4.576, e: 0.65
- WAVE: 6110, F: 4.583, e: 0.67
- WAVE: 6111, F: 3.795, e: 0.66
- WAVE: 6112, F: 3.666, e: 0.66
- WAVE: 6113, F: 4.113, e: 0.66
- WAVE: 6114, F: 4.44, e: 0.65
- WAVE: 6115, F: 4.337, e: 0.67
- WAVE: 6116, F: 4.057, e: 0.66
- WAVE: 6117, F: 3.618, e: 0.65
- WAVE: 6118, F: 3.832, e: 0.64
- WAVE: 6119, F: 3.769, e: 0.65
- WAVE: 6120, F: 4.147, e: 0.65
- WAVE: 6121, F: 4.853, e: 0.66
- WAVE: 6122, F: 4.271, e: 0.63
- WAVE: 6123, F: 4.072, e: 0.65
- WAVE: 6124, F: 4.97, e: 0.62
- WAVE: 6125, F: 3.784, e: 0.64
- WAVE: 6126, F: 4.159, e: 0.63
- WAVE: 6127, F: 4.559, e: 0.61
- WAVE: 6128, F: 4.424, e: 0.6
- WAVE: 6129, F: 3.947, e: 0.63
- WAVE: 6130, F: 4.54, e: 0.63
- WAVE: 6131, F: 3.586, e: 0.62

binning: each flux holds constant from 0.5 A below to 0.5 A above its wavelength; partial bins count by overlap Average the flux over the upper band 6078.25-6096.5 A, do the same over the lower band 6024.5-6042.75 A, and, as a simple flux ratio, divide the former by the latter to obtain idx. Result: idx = 1.0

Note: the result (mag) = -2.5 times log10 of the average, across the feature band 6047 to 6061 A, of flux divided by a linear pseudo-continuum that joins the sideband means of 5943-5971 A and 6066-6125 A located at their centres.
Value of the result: 0.05 mag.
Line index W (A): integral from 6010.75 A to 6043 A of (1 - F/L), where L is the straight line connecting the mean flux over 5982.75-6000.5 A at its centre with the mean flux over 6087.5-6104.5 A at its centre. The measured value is 0.3 A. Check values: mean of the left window 4.14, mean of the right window 4.4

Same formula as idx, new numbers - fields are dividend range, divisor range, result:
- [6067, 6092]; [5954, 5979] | 0.98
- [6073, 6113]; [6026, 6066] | 1.03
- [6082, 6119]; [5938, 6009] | 1.01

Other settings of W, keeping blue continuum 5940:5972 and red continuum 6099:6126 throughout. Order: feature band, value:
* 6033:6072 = 0.4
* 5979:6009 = 1.4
